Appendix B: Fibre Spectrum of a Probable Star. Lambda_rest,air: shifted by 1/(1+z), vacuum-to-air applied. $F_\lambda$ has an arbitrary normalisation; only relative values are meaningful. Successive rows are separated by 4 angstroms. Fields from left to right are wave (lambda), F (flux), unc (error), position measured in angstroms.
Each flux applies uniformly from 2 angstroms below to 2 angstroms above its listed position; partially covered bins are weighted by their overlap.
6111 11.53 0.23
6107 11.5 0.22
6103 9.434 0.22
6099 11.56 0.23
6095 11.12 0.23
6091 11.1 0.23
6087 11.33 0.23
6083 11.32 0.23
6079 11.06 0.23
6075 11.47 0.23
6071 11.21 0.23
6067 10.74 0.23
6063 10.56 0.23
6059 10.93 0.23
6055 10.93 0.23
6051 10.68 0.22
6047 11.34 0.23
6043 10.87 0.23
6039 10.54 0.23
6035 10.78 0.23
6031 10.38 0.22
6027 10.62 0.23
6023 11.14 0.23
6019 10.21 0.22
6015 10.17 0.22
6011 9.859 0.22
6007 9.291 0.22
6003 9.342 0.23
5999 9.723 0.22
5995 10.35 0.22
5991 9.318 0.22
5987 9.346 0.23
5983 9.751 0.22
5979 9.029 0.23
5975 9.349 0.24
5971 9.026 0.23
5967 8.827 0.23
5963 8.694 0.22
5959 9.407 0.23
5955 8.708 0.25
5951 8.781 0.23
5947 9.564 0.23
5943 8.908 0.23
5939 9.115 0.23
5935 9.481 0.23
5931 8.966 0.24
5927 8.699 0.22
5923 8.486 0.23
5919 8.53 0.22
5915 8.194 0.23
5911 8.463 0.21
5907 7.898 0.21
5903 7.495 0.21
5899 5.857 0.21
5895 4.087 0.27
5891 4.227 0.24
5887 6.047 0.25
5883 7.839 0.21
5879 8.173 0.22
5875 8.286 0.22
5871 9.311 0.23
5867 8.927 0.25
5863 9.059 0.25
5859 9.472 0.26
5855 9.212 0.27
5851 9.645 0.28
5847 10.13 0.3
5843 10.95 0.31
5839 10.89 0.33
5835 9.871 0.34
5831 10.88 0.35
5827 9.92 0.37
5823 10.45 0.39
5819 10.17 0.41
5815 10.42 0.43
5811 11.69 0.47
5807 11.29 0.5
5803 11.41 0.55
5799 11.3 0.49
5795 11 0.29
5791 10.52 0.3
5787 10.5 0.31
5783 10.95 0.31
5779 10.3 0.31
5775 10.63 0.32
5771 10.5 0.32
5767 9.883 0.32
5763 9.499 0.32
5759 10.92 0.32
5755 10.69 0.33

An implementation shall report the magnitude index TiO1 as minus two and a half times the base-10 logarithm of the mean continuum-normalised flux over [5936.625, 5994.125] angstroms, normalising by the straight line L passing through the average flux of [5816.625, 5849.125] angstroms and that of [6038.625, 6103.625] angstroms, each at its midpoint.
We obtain 0.17 mag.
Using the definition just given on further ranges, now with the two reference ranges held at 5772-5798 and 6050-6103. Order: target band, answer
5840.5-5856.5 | 0.07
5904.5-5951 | 0.23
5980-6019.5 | 0.13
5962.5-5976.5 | 0.21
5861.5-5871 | 0.19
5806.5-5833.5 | 0.01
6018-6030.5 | 0.03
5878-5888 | 0.41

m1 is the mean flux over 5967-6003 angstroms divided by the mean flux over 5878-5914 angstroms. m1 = 1.4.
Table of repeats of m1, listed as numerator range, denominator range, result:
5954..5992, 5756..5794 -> 0.88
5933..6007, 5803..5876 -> 0.92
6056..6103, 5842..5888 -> 1.24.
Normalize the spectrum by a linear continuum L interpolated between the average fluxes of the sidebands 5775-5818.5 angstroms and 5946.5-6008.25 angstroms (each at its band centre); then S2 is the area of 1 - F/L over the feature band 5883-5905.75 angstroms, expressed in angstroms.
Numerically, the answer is 9.5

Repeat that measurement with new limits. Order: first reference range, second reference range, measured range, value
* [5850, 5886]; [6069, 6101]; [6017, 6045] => 0.0 angstroms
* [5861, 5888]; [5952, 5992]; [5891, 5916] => 5.4 angstroms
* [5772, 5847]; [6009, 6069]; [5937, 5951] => 2.0 angstroms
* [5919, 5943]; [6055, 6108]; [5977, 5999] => 0.3 angstroms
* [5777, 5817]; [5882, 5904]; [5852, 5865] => -2.8 angstroms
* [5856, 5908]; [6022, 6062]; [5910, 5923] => -0.4 angstroms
